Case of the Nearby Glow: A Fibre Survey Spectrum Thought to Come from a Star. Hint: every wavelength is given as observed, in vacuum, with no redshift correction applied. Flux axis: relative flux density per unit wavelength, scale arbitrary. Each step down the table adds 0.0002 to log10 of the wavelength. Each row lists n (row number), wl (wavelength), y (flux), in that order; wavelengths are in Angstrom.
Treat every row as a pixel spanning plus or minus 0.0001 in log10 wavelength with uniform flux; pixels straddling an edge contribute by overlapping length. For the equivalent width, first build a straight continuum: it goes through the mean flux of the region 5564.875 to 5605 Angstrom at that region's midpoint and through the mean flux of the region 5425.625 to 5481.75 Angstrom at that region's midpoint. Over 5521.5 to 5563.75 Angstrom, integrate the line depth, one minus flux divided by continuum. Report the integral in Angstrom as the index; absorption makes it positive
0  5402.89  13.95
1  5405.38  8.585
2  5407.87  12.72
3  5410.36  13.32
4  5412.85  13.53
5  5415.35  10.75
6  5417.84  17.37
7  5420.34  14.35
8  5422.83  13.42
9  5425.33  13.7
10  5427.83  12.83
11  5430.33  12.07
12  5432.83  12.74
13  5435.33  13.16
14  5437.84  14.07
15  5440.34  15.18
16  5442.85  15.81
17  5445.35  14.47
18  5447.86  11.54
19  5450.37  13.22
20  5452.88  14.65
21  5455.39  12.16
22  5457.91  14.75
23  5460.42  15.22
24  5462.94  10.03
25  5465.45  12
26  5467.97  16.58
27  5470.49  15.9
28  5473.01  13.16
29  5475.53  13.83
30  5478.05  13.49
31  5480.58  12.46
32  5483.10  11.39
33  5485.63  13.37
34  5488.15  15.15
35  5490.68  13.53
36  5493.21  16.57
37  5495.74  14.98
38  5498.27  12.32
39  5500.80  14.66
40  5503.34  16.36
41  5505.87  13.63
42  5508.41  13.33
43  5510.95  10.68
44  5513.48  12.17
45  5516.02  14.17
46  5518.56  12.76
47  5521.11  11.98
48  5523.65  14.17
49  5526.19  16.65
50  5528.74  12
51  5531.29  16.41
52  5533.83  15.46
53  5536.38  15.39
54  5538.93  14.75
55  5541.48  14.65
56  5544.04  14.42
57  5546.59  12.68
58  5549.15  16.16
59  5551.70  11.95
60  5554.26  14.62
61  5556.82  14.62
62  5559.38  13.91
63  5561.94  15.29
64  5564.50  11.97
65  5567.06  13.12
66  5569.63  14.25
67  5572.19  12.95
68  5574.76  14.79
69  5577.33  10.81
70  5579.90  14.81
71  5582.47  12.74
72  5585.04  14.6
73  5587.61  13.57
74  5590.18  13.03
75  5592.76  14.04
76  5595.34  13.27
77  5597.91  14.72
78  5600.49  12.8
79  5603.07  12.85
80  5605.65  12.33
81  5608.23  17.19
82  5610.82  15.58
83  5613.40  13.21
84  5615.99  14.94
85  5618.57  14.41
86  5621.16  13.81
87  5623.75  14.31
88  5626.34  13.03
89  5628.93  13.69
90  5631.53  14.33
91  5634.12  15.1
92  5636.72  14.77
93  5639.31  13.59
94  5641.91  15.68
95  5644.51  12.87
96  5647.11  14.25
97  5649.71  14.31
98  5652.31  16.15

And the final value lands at -3.1 Angstrom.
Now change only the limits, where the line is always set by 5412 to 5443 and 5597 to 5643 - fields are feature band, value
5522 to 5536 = -0.9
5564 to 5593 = 1.5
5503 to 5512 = 0.4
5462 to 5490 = 0.8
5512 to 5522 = 0.9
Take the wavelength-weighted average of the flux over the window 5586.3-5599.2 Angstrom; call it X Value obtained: 13.7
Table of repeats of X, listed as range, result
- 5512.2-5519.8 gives 13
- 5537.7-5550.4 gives 14.5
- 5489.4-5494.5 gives 15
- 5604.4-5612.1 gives 15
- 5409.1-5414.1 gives 13.4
